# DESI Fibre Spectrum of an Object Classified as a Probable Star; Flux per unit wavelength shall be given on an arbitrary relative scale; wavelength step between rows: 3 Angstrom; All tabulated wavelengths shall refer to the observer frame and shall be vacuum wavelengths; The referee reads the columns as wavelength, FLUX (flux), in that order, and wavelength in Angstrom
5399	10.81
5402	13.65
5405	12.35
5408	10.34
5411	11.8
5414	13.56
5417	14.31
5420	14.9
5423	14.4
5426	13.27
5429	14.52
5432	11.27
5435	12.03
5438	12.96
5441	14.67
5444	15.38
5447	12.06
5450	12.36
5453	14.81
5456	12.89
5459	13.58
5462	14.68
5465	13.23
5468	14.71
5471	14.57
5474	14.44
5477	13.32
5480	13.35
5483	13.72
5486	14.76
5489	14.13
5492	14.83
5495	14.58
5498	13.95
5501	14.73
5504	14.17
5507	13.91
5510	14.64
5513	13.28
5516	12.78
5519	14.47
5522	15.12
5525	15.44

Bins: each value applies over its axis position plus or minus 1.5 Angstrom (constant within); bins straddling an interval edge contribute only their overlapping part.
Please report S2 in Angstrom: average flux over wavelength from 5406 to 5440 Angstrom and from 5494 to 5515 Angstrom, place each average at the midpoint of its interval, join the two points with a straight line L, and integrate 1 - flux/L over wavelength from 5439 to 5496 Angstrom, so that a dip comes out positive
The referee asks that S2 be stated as -1.5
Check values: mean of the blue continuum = 13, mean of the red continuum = 14.1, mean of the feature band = 14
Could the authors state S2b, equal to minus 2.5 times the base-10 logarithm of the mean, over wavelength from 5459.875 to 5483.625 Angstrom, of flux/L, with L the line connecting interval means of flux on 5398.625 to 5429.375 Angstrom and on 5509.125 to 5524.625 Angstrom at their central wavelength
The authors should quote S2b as -0.02 mag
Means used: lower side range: 13.1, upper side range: 14.1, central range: 14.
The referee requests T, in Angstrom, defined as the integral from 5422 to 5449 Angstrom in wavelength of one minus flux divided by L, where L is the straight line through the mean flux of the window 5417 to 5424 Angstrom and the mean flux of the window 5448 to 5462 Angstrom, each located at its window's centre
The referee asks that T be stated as 1.4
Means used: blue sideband 14.6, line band 13.4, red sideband 13.5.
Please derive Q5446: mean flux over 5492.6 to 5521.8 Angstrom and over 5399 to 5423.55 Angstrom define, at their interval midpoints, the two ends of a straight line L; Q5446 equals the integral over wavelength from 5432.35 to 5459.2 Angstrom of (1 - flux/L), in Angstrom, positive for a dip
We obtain 0.1 Angstrom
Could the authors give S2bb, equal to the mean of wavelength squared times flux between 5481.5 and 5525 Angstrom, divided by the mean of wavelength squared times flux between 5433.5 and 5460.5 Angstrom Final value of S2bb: 1.1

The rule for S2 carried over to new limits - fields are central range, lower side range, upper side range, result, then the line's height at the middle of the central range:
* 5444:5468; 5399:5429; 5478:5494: 0.2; 13.7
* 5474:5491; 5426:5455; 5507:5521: -0.4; 13.6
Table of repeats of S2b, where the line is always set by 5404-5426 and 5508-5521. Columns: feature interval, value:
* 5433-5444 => -0.01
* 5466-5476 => -0.07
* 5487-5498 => -0.06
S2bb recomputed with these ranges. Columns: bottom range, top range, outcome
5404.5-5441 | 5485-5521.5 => 1.12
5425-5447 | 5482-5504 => 1.10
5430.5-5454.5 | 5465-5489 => 1.08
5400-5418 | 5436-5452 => 1.09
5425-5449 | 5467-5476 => 1.11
